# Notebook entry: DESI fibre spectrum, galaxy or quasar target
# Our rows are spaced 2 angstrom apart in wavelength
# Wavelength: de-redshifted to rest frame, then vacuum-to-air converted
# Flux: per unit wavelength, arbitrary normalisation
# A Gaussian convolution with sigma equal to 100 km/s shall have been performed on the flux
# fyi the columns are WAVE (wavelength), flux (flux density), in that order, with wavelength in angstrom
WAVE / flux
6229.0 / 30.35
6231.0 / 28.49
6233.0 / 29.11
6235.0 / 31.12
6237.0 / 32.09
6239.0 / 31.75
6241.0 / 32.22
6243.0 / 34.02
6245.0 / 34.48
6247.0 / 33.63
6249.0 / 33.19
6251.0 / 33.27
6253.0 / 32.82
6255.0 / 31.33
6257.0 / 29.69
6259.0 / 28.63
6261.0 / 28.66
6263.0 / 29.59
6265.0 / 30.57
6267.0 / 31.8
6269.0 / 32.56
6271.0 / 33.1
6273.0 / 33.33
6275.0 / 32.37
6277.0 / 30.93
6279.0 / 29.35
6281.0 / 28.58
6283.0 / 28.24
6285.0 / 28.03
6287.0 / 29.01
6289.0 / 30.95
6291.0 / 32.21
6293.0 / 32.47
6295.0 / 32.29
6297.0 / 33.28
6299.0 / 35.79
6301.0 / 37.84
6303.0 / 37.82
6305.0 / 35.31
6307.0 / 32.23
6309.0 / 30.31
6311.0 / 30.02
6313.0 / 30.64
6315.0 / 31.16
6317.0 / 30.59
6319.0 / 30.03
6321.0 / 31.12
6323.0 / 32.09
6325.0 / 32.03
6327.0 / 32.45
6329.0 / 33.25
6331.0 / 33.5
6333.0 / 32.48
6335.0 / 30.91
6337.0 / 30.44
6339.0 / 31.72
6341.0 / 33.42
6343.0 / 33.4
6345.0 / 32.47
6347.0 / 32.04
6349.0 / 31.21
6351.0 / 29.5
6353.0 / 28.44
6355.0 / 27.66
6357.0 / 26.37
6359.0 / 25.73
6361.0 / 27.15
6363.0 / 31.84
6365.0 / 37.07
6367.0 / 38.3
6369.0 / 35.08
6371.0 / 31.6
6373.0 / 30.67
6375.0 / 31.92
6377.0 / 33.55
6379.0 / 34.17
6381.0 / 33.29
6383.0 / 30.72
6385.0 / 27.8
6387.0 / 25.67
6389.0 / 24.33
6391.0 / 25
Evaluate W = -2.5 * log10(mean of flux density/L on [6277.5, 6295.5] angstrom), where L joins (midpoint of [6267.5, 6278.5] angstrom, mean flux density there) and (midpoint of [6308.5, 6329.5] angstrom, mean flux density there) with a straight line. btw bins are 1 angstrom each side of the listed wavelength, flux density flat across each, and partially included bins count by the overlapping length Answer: 0.066 mag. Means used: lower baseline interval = 32.3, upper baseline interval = 31.2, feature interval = 30.1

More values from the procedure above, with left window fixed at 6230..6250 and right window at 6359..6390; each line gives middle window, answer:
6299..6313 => -0.07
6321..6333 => -0.03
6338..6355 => 0.01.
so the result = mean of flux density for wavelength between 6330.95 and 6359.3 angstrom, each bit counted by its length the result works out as 30.6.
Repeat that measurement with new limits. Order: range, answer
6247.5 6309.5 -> 31.8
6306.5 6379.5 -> 31.5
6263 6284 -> 31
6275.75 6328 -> 31.7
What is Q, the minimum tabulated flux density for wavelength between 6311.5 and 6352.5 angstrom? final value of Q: 29.5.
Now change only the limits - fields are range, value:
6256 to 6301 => 28.03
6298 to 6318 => 30.02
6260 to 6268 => 28.66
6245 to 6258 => 29.69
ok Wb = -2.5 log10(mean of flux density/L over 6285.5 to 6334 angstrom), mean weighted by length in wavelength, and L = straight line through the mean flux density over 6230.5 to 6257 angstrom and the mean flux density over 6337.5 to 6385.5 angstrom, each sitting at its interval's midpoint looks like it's -0.02 mag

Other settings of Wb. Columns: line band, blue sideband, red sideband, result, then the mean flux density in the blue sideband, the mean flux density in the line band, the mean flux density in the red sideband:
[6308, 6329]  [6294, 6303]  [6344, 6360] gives 0.06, 35.1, 31.1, 29.2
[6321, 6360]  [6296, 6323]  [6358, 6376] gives 0.05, 32.8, 31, 32.2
